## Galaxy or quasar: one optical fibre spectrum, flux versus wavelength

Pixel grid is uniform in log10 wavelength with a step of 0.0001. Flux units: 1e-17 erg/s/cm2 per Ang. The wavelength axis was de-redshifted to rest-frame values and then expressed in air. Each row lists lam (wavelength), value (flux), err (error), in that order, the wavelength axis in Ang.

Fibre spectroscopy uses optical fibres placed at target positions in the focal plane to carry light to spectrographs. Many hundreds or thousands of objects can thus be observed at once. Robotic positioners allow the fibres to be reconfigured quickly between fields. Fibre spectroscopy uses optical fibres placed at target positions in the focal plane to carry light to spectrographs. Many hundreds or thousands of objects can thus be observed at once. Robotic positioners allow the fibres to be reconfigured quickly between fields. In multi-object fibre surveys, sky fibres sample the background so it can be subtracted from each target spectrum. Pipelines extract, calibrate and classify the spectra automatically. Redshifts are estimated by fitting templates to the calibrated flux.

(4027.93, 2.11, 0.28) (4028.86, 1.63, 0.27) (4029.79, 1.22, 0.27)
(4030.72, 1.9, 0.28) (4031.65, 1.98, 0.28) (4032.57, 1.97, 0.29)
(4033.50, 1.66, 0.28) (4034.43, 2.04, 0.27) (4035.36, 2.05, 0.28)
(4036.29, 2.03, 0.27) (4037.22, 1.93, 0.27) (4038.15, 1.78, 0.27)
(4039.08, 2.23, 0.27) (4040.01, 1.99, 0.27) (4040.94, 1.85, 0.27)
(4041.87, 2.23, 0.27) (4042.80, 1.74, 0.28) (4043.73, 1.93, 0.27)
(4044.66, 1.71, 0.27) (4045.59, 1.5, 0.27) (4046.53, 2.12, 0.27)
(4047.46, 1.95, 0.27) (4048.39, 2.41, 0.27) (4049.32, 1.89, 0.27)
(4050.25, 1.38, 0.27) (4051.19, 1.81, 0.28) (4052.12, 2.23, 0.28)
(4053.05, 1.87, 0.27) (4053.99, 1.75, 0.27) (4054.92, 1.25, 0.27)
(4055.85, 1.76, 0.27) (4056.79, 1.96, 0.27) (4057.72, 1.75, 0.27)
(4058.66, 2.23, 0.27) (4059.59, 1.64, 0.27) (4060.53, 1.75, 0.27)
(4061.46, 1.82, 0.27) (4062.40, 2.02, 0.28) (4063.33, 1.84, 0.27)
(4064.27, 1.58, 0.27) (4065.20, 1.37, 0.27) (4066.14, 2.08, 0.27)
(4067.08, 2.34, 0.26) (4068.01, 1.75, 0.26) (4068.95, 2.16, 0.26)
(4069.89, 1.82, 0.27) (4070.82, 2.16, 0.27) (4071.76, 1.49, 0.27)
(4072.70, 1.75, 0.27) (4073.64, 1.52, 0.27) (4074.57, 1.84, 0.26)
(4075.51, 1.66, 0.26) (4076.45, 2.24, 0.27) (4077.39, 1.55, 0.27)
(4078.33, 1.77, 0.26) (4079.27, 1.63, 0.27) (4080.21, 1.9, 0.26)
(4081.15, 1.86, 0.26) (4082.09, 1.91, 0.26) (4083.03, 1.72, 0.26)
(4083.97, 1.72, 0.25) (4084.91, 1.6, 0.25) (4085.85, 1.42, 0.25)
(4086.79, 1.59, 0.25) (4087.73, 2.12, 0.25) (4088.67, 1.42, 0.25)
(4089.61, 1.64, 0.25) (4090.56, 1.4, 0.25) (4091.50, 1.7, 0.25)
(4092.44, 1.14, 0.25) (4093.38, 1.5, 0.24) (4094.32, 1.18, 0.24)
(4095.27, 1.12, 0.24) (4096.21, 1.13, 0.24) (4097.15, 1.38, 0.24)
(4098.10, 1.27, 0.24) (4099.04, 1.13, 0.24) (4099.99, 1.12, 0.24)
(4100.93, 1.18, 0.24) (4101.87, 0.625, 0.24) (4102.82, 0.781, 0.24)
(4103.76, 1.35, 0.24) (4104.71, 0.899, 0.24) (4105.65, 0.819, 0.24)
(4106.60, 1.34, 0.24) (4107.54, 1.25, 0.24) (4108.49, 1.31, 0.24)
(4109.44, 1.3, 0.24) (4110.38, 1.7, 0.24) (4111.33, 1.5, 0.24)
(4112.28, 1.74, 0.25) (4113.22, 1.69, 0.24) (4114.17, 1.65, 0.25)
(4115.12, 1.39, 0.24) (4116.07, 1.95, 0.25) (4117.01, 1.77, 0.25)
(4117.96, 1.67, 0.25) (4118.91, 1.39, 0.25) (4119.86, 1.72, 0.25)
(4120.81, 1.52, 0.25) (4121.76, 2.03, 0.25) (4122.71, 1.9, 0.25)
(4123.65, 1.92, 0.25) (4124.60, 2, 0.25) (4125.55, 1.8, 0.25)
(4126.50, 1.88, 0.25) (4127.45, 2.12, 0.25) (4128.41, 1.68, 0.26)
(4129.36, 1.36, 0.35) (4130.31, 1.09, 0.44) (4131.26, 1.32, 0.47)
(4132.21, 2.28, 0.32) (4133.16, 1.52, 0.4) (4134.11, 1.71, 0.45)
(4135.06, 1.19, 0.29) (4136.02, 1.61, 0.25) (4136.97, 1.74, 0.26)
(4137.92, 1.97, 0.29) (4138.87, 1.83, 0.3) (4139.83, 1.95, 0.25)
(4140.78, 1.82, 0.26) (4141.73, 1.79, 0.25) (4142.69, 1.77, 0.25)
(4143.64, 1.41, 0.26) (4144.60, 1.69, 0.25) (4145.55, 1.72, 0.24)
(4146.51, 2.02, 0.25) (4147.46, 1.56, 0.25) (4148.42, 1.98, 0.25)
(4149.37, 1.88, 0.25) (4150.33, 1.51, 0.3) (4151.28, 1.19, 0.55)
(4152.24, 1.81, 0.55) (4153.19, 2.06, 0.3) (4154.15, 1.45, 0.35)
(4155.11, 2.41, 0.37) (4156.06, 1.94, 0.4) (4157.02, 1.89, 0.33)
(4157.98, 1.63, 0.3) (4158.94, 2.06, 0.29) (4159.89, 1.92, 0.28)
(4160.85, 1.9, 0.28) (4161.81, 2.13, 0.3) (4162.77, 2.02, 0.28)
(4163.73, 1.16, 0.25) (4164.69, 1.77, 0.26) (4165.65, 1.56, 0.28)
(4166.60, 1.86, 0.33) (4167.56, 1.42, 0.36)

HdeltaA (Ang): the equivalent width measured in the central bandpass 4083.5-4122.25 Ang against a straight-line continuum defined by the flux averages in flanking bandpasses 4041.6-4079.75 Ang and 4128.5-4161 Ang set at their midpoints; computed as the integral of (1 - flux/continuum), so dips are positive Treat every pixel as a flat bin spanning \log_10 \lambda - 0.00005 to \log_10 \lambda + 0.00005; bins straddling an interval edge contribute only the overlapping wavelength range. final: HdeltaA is 7.9 Ang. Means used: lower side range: 1.83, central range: 1.42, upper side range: 1.73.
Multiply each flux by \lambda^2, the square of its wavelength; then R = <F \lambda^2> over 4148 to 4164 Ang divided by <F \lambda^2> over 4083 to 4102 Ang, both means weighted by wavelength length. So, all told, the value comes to 1.36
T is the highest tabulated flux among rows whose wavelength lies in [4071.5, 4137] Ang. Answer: 2.28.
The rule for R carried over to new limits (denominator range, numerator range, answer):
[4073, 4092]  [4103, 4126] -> 0.93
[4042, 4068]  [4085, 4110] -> 0.71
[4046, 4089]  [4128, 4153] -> 0.96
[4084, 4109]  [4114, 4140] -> 1.34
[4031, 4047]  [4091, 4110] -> 0.63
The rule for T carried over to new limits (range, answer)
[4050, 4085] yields 2.34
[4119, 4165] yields 2.41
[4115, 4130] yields 2.12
